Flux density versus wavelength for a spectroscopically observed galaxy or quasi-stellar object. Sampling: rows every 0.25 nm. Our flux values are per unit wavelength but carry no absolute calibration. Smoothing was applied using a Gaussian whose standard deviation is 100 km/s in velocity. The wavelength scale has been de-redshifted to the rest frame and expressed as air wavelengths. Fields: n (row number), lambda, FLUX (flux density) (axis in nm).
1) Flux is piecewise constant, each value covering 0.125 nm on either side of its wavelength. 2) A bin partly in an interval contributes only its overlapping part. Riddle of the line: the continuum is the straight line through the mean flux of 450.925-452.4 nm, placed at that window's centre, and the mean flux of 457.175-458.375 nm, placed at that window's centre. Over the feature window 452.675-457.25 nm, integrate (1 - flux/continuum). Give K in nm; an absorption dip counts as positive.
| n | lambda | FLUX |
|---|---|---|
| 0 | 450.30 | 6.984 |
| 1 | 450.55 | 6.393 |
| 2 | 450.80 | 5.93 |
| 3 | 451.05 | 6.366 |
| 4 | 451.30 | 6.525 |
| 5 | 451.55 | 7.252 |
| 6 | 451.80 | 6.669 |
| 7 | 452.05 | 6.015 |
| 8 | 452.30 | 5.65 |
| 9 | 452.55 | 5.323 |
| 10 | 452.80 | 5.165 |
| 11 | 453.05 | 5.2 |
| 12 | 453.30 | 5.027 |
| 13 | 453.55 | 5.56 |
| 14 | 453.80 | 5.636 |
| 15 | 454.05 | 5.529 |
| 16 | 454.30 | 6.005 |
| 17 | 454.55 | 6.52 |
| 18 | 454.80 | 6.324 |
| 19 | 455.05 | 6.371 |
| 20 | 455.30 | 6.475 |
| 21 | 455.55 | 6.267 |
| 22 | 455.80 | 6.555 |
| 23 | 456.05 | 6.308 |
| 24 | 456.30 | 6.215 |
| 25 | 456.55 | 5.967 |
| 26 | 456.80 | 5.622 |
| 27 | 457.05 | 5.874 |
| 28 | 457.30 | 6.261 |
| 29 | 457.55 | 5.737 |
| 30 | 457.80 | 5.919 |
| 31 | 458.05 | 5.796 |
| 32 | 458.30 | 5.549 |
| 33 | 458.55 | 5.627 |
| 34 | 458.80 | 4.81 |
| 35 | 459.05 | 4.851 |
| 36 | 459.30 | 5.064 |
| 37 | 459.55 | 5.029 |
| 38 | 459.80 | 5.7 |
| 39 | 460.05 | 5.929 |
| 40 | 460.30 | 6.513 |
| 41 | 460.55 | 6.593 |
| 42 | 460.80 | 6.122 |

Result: 0.139 nm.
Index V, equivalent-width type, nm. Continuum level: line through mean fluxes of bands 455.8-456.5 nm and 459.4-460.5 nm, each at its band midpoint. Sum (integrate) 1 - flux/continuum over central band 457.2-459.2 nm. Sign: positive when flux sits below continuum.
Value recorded 0.16 nm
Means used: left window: 6.28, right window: 5.83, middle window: 5.55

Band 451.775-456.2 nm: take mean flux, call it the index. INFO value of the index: 5.91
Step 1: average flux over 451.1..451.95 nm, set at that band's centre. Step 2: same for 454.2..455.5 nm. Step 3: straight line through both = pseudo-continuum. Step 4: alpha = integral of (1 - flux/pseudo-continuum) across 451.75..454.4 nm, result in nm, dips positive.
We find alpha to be 0.40 nm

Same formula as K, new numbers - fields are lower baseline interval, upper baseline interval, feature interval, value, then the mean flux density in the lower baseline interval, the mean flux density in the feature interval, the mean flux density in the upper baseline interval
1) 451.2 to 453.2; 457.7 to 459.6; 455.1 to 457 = -0.21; 5.96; 6.2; 5.33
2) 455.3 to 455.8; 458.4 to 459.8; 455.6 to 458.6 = -0.07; 6.39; 5.97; 5.14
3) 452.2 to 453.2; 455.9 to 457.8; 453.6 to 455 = -0.10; 5.32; 6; 6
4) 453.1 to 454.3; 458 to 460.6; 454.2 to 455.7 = -0.23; 5.48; 6.34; 5.55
